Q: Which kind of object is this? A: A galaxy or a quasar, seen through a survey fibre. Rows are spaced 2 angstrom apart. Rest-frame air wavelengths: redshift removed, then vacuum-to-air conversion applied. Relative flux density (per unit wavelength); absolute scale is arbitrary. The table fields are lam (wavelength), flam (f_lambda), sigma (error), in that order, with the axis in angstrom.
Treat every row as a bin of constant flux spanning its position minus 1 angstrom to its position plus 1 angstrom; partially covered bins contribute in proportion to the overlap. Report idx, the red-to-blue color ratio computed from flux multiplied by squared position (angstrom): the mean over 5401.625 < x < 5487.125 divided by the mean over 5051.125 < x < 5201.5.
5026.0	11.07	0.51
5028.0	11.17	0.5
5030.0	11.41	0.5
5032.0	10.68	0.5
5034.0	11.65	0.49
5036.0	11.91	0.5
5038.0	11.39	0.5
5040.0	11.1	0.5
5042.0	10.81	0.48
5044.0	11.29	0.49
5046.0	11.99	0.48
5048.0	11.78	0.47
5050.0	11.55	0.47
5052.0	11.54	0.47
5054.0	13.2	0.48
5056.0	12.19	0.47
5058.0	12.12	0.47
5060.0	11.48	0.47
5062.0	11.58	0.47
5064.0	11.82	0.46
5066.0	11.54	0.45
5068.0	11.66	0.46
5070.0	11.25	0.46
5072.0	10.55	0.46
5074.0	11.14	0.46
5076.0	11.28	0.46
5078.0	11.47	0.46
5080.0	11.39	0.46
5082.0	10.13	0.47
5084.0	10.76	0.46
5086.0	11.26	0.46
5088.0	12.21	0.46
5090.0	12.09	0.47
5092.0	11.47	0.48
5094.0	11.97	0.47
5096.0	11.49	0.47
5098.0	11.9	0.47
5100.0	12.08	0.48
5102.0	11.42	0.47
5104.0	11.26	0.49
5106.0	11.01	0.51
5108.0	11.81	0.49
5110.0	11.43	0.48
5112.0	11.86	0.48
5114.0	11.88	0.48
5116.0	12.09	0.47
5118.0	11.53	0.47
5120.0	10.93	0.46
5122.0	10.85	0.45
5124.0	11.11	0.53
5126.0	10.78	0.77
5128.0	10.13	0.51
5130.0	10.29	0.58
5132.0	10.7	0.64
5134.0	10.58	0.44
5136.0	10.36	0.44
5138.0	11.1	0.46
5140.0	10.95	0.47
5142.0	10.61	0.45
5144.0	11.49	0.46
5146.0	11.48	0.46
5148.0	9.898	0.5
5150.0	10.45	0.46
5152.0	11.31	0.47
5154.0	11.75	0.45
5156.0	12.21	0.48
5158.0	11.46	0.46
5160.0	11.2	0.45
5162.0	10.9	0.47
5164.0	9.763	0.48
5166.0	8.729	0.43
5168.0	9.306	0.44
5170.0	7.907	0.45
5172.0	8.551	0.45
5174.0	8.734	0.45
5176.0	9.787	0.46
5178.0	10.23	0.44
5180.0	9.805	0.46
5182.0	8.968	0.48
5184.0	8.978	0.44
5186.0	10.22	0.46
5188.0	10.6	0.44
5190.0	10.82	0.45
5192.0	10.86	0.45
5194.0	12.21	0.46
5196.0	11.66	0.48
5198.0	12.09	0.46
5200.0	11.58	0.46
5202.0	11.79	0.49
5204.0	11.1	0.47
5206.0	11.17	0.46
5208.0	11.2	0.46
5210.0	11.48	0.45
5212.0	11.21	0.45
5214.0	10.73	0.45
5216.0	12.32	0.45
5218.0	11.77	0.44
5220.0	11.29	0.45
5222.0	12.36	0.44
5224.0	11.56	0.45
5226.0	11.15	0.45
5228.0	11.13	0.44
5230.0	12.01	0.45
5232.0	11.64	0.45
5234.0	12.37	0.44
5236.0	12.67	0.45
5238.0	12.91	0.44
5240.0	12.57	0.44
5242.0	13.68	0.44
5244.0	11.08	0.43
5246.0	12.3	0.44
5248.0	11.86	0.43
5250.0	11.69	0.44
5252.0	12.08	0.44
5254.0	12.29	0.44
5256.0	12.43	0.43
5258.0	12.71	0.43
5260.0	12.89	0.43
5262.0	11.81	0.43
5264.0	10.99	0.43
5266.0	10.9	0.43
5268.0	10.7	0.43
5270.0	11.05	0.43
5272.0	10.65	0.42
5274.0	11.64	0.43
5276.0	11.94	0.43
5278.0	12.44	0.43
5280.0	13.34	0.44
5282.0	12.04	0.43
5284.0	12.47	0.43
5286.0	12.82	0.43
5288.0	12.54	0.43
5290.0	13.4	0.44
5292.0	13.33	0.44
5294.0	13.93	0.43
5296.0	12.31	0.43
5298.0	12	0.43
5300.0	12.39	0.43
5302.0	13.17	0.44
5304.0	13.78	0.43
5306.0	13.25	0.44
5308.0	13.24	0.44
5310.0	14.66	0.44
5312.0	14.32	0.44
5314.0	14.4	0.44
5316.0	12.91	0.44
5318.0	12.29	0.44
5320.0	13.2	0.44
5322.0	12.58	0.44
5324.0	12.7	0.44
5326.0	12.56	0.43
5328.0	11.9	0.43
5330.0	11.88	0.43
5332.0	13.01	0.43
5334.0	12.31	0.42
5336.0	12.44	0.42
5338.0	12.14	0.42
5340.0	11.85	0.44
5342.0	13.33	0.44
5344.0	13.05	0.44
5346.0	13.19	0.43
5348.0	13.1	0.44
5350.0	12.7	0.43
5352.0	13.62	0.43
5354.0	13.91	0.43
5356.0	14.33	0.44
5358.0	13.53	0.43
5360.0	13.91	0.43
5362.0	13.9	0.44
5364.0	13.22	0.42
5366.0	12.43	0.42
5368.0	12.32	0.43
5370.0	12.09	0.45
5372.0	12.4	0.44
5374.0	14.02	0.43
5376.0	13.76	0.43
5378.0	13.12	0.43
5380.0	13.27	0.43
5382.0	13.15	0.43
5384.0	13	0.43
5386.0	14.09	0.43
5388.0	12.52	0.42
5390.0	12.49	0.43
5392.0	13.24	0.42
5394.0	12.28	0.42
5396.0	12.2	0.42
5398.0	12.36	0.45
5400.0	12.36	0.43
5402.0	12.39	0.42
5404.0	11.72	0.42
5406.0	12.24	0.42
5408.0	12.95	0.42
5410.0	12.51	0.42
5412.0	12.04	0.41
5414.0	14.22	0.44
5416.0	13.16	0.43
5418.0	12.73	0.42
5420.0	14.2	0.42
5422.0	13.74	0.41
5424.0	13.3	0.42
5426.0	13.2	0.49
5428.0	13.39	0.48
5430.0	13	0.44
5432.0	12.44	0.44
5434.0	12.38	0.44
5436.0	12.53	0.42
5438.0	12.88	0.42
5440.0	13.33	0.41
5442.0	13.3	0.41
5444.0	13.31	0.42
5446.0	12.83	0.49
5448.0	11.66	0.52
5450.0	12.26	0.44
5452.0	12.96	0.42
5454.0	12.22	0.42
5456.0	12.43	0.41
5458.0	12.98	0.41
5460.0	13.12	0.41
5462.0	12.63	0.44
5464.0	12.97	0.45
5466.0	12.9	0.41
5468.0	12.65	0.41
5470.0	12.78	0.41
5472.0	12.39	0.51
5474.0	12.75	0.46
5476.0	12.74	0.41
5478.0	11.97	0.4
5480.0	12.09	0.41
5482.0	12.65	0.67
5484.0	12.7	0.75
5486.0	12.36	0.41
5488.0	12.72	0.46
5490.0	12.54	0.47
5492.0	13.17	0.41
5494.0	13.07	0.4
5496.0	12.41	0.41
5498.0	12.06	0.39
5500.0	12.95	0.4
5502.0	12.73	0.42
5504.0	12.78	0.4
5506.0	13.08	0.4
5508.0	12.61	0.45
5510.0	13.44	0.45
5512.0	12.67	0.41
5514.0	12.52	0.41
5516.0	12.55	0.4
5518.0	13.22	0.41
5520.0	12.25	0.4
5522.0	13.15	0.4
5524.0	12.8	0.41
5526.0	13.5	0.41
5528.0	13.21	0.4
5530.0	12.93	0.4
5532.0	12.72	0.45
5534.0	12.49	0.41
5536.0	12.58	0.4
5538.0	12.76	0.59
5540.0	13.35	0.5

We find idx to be 1.3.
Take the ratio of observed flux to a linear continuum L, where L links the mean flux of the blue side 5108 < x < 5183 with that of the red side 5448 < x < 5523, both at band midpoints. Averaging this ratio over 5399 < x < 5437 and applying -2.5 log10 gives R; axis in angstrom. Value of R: -0.053 mag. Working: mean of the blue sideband 10.6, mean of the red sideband 12.7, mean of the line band 12.9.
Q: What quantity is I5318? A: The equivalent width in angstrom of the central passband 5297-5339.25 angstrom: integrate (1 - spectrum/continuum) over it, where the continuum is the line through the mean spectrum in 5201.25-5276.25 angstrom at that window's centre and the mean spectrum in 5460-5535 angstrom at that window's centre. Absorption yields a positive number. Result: -2.95 angstrom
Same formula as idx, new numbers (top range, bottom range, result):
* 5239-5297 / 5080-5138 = 1.15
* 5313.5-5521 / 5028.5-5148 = 1.28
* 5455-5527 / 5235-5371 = 1.08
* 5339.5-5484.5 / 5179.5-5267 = 1.20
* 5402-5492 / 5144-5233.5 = 1.30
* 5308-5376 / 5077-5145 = 1.27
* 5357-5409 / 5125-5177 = 1.35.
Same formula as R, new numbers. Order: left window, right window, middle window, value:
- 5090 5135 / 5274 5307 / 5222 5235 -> 0.05 mag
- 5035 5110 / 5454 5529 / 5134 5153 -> 0.09 mag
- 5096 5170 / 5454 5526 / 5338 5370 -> -0.10 mag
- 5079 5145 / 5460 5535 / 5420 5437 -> -0.05 mag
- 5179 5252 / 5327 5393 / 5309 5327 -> -0.06 mag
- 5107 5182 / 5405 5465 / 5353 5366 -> -0.12 mag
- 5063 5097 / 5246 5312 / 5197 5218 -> 0.05 mag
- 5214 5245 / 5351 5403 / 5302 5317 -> -0.10 mag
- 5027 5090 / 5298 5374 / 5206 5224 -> 0.07 mag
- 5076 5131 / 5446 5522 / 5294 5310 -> -0.09 mag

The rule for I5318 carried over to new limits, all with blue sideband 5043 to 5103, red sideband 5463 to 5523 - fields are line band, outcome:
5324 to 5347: -0.45 angstrom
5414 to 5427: -0.99 angstrom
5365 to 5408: -1.13 angstrom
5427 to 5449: -0.48 angstrom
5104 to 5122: 0.28 angstrom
